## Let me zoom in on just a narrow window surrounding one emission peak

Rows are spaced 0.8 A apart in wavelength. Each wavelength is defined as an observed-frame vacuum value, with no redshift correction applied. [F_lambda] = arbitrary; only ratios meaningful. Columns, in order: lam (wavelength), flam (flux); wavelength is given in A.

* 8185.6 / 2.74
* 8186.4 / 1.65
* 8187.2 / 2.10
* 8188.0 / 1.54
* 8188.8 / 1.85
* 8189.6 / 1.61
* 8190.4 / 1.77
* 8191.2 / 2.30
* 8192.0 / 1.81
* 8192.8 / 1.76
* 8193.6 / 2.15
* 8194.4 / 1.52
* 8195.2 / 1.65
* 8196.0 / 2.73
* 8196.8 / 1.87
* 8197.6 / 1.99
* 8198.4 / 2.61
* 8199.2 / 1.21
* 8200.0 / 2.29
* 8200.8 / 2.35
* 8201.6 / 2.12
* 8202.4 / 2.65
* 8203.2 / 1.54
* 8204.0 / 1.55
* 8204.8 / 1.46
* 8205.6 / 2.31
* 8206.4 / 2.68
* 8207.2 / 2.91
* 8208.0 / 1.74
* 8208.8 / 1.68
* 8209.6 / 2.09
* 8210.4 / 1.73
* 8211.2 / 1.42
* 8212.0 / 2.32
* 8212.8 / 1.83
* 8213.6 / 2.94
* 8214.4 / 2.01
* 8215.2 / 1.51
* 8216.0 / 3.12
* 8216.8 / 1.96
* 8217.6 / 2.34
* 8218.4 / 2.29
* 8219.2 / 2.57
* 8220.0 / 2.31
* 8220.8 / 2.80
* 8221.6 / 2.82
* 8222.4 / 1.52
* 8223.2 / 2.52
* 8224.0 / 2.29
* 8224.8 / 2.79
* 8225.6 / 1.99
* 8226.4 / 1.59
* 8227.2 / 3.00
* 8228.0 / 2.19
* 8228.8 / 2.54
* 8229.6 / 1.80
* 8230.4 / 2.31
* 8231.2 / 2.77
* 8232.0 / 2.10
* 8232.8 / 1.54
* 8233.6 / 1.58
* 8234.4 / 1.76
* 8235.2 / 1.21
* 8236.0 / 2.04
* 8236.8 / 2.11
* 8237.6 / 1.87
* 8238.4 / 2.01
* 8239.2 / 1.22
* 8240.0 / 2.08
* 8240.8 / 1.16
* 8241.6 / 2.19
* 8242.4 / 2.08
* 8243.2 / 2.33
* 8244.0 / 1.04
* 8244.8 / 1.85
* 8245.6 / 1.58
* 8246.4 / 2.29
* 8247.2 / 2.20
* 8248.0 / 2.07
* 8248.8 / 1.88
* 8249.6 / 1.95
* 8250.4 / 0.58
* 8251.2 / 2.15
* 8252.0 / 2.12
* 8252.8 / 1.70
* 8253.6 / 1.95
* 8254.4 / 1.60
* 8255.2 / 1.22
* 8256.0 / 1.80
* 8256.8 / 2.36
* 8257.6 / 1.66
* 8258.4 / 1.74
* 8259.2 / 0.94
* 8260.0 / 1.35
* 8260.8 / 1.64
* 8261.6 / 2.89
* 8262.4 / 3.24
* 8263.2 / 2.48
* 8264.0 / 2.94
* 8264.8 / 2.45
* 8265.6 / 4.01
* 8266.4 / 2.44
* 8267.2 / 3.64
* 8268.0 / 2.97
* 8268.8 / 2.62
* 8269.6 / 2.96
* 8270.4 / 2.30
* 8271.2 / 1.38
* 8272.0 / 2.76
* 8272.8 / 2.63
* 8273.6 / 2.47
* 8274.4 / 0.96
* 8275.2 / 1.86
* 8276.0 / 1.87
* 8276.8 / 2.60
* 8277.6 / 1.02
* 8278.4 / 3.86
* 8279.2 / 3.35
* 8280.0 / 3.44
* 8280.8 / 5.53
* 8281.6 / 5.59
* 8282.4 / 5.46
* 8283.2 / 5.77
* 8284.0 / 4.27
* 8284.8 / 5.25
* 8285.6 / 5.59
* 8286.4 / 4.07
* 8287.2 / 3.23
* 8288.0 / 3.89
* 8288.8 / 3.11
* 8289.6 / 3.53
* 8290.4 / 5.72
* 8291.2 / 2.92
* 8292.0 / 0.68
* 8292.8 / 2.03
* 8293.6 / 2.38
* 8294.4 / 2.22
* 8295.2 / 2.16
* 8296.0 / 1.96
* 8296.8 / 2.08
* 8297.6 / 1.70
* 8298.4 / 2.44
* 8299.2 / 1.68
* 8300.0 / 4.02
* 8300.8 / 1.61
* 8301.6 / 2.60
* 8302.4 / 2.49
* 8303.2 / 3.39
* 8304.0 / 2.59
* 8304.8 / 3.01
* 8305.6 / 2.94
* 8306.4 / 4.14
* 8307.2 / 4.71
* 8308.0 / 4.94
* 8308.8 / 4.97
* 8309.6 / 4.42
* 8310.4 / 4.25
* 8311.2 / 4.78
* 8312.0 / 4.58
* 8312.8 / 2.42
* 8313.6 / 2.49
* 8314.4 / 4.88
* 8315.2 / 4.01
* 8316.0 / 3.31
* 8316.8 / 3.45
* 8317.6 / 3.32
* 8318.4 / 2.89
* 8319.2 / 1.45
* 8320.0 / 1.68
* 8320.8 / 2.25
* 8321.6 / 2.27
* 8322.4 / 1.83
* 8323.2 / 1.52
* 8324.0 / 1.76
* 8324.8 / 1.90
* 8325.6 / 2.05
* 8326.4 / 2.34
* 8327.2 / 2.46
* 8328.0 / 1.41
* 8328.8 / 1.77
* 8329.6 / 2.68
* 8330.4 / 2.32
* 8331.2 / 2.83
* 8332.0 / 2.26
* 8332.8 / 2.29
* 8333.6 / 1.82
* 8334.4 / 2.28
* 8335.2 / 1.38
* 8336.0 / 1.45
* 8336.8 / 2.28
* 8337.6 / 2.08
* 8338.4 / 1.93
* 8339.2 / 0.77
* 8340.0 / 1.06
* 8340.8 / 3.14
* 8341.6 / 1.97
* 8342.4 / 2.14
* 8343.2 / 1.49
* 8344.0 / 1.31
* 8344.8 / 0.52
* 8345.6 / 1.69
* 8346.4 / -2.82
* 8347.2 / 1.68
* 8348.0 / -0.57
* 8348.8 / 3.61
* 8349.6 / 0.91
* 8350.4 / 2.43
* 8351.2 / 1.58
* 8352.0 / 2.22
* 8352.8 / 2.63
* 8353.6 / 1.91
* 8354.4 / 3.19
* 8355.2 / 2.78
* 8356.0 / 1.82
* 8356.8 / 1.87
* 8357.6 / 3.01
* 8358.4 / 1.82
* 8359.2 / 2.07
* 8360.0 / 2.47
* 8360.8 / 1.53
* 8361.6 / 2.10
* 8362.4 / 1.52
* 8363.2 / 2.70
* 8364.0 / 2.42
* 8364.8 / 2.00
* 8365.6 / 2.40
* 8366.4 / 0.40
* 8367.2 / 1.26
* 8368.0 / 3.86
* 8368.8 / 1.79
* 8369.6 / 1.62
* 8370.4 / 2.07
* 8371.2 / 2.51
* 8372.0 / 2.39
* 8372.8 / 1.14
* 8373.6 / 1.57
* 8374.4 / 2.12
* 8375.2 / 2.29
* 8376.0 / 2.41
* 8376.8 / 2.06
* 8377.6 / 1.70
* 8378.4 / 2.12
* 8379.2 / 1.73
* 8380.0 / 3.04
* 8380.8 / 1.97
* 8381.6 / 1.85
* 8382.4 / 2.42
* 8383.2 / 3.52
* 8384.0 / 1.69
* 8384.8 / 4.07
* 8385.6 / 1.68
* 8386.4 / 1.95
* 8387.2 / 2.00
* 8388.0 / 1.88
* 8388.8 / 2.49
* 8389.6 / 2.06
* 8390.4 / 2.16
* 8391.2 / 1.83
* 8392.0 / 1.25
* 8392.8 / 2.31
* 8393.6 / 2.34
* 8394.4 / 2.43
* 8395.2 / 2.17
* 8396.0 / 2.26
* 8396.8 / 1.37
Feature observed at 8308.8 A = [N II]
